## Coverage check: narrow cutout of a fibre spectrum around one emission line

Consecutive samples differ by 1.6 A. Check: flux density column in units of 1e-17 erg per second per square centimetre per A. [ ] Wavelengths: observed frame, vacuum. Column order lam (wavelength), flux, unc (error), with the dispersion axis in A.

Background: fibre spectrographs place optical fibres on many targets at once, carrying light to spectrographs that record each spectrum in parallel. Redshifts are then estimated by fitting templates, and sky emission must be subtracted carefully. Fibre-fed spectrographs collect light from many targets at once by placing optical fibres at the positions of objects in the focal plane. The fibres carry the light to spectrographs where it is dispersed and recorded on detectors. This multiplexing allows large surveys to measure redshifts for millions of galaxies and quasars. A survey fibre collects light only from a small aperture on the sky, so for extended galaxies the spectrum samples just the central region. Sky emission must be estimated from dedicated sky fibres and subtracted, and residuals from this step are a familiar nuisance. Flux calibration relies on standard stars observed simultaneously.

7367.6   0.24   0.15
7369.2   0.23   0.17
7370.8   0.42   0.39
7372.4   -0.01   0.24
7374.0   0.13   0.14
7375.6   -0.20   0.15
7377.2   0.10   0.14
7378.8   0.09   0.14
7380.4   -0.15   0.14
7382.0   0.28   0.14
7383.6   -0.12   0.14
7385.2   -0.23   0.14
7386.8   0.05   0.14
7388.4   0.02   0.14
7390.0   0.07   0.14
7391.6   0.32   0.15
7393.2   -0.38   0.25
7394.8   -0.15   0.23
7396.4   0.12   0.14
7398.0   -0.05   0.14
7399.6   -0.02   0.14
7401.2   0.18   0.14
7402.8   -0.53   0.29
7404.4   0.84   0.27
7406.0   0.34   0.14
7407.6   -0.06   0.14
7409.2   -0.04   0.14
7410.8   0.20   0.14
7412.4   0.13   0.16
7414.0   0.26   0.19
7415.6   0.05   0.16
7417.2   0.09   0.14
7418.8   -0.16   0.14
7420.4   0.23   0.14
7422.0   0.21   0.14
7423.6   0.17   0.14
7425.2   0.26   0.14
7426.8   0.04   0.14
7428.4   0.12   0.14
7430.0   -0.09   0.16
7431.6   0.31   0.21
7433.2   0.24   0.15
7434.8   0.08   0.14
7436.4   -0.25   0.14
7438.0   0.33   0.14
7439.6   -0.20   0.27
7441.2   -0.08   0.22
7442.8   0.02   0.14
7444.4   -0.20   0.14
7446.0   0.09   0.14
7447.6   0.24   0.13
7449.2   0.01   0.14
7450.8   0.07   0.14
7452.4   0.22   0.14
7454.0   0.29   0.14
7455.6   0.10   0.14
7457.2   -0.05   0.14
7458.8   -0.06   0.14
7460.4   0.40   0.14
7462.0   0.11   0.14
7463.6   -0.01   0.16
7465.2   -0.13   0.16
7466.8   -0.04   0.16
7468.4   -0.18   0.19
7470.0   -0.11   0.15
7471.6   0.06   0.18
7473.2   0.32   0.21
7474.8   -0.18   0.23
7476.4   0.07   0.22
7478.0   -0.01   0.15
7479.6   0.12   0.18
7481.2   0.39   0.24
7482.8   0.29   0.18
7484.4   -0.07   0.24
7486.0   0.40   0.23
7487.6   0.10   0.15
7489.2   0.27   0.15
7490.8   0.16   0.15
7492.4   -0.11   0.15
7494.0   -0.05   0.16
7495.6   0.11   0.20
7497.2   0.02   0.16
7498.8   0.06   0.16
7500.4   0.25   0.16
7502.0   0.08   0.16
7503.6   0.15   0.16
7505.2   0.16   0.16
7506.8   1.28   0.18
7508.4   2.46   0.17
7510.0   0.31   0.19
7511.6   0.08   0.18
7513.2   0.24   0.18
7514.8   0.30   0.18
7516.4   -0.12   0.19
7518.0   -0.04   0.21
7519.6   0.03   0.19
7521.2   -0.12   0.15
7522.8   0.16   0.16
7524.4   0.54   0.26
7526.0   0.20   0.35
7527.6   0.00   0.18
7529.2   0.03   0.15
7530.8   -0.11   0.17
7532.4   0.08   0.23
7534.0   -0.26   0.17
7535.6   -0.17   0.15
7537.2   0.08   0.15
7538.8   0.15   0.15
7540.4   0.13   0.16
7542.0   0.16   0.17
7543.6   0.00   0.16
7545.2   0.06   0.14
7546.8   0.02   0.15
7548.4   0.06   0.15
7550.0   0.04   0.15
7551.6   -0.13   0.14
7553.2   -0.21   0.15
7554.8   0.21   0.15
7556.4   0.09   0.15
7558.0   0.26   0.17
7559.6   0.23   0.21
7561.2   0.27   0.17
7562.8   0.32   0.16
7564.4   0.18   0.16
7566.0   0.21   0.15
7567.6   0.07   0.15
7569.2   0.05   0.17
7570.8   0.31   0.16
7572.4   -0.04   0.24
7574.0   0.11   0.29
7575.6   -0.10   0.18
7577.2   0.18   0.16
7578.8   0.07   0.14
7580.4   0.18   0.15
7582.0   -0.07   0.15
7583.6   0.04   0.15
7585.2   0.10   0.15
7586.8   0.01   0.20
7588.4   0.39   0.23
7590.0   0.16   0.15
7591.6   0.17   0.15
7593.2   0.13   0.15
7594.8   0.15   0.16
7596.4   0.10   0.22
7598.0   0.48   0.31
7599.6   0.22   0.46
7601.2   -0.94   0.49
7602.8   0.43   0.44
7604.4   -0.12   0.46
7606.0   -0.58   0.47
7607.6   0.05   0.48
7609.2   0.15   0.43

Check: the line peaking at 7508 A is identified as H-alpha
